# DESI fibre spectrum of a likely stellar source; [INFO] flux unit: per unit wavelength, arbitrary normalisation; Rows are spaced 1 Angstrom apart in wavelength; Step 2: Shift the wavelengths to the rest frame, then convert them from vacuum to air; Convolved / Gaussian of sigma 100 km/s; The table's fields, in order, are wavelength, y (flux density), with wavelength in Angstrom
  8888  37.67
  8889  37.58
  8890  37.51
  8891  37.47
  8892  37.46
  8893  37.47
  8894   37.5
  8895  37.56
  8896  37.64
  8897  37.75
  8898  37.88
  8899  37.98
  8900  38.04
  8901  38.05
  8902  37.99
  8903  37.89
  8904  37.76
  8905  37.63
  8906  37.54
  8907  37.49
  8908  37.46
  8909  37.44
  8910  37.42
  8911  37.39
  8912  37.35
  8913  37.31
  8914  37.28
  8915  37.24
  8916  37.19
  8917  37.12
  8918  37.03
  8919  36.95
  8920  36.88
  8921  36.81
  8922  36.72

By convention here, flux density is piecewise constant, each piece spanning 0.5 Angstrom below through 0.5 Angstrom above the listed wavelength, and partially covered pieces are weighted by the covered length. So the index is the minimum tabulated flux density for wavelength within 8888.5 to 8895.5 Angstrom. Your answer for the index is 37.46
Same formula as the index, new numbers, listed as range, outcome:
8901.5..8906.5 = 37.54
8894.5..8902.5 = 37.56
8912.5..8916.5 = 37.19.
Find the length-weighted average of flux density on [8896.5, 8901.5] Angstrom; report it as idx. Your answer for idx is 37.9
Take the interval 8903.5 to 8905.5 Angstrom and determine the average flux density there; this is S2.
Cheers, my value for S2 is 37.7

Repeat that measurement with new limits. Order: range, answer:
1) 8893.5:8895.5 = 37.5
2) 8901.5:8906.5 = 37.8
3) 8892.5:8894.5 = 37.5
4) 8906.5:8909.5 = 37.5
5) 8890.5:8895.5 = 37.5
